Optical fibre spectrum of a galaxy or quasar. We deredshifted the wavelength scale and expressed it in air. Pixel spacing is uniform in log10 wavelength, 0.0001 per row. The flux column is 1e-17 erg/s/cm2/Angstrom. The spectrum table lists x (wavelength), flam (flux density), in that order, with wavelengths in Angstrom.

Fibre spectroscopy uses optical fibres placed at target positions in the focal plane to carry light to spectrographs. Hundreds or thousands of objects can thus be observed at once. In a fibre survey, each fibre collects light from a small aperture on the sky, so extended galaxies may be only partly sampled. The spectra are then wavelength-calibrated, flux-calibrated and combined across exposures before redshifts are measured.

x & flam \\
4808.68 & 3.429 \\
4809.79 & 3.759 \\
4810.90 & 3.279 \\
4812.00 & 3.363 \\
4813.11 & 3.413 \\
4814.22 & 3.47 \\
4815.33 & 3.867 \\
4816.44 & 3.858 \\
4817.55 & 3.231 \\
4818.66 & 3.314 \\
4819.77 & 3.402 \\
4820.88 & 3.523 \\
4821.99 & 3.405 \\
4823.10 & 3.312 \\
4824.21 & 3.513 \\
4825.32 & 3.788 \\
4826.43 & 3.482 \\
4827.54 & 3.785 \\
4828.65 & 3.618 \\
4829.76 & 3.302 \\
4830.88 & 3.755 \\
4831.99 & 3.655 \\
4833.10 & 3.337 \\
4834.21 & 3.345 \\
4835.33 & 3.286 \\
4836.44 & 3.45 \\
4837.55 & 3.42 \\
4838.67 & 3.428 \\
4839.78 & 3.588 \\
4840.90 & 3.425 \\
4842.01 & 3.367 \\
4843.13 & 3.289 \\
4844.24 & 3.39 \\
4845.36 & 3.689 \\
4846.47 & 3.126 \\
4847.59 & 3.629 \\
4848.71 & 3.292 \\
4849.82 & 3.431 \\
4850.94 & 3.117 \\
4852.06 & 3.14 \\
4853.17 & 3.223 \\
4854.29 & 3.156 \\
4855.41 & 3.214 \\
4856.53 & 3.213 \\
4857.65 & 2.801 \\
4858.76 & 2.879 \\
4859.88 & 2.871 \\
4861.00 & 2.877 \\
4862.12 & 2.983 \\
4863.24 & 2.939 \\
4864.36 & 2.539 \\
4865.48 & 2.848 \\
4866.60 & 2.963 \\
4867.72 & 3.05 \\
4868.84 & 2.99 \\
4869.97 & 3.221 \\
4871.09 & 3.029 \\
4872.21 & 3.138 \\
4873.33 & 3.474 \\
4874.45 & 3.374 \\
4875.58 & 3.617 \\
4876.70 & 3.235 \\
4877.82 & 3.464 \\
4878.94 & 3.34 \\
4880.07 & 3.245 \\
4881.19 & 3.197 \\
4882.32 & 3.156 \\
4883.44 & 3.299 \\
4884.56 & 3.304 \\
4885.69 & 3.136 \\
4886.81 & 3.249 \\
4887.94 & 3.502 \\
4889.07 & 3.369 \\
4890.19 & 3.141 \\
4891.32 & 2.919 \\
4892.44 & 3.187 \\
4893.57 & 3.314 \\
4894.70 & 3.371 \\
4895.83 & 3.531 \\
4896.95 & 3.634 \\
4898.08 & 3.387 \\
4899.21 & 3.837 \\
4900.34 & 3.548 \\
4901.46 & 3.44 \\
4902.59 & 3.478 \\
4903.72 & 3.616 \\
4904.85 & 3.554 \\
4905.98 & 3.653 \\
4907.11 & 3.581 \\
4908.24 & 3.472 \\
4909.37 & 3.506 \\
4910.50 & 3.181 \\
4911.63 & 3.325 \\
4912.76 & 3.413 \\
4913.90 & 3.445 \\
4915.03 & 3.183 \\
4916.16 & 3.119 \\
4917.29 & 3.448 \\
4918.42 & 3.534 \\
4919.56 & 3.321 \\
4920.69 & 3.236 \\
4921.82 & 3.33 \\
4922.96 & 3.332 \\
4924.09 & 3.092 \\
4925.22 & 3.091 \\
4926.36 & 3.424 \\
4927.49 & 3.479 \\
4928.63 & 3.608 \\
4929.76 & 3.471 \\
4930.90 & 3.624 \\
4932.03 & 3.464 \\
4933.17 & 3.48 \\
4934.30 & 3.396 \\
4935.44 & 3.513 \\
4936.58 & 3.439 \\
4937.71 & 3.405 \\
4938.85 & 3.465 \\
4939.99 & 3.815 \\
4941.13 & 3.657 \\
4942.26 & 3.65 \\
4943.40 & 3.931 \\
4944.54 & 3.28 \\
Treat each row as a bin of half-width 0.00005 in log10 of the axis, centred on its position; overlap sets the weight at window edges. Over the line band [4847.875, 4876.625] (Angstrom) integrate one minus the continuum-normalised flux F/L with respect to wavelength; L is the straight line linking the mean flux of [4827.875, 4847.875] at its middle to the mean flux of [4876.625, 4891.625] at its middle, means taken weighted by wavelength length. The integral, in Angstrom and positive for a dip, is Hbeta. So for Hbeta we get 2.1 Angstrom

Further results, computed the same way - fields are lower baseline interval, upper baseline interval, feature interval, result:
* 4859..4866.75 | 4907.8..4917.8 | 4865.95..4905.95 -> -3.2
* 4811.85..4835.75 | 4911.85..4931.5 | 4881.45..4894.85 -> 0.7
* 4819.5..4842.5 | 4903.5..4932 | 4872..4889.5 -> 0.6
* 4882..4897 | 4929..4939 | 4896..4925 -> -0.4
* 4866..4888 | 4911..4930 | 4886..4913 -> -1.1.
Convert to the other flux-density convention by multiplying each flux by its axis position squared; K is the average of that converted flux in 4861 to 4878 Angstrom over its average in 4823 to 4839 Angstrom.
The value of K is 0.90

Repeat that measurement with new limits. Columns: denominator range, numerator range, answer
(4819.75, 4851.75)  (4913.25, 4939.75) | 1.02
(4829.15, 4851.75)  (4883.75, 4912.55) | 1.02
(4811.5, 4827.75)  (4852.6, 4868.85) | 0.86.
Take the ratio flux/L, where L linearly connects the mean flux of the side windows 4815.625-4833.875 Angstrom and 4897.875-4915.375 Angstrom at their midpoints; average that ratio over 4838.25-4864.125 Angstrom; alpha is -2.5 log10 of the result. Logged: 0.10 mag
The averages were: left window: 3.52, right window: 3.48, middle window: 3.21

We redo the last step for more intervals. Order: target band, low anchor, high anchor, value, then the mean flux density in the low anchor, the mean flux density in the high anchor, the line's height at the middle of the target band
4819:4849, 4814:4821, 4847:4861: -0.036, 3.52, 3.15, 3.36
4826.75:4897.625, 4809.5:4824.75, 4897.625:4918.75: 0.064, 3.47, 3.46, 3.47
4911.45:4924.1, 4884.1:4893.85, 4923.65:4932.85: 0.013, 3.23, 3.41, 3.36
